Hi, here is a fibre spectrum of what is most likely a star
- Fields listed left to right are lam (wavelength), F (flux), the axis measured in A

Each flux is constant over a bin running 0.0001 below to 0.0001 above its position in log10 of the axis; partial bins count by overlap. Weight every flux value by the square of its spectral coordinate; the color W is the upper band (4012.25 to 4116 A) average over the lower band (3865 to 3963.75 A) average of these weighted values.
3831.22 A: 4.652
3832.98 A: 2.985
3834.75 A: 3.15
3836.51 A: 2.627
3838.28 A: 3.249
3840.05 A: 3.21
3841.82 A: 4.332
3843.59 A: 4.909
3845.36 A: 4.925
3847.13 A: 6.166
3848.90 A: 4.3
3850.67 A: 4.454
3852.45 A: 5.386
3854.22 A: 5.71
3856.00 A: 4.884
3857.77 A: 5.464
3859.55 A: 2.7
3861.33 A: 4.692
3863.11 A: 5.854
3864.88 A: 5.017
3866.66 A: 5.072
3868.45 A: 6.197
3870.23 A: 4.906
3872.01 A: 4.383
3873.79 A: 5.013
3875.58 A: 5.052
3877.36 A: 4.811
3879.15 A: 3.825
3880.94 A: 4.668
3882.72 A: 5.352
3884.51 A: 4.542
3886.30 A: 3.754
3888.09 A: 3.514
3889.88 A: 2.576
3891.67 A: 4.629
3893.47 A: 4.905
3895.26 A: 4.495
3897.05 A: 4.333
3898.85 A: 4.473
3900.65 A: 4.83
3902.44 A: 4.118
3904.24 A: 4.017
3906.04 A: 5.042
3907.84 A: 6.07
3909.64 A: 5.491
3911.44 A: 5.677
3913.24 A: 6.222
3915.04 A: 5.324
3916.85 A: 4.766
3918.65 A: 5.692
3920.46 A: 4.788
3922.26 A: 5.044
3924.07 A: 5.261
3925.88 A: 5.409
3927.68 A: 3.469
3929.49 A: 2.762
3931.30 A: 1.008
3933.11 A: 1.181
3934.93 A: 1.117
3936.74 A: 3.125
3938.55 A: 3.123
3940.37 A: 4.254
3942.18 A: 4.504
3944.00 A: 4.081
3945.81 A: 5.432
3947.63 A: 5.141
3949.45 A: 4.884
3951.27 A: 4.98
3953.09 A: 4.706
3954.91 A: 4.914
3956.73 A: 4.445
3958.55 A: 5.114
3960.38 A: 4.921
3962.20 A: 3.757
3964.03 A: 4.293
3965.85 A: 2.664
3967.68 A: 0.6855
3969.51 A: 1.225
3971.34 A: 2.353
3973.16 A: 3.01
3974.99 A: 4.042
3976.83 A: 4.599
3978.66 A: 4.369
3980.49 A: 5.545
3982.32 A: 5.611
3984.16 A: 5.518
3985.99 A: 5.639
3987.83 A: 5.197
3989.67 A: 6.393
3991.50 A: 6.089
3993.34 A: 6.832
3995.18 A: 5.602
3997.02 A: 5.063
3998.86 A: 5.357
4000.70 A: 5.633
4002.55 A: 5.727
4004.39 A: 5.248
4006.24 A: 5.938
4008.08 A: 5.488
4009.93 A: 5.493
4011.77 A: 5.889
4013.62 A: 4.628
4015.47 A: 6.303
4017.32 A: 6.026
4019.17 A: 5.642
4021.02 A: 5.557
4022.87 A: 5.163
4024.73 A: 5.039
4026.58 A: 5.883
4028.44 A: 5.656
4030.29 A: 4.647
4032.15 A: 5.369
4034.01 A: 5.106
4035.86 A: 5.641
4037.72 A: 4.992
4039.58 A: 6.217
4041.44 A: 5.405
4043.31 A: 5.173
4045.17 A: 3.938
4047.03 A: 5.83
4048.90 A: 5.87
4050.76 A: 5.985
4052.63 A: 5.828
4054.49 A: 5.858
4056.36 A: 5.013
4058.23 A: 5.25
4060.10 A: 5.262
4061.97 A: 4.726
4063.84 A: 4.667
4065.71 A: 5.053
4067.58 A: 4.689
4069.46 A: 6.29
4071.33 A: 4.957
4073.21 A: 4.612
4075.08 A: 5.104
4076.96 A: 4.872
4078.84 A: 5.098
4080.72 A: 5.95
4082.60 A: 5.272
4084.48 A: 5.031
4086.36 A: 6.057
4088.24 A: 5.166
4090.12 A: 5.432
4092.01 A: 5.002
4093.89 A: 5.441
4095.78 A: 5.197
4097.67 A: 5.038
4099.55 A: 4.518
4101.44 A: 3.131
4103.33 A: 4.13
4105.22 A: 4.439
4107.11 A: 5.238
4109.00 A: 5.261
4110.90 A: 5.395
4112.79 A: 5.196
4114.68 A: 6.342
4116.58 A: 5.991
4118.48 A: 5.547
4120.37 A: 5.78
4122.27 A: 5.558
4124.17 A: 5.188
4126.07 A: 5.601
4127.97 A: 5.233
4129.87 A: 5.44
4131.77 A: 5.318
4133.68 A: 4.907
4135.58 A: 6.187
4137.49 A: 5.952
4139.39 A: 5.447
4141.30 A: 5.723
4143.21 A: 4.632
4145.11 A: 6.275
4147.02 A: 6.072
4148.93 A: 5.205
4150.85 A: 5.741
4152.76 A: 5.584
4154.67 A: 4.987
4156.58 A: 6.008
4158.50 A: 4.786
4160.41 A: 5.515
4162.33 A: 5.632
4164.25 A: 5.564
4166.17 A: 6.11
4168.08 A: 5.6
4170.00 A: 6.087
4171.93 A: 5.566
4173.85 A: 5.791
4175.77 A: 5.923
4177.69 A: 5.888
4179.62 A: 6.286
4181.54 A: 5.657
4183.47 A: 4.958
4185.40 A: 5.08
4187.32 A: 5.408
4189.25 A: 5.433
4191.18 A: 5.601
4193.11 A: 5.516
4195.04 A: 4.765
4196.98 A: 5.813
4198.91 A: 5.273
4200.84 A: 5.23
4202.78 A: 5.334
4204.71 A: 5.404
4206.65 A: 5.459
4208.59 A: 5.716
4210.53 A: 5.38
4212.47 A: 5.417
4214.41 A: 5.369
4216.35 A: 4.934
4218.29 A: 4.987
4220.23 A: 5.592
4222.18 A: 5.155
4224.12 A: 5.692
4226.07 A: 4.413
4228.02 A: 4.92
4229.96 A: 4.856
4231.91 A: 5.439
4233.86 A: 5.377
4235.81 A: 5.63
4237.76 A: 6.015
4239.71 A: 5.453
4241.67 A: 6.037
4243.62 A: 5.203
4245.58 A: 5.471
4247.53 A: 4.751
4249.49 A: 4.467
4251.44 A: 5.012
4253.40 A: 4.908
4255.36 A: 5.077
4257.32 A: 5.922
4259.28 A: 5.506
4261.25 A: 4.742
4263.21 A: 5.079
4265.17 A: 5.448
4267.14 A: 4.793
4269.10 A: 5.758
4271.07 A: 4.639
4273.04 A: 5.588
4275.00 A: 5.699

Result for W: 1.27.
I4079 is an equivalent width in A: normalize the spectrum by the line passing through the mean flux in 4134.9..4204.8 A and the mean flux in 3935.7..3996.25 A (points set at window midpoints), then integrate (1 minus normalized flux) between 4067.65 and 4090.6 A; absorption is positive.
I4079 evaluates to -1.0 A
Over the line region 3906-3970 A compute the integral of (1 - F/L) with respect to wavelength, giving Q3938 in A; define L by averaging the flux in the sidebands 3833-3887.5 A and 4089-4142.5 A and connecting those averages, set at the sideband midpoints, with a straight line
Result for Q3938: 8.0 A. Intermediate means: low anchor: 4.59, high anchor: 5.27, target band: 4.19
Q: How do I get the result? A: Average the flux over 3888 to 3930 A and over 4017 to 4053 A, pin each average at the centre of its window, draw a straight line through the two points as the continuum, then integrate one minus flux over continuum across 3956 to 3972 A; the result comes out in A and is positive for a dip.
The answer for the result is 5.60 A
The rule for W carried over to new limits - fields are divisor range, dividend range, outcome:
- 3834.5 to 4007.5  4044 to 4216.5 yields 1.31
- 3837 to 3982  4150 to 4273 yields 1.43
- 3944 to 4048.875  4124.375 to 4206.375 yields 1.20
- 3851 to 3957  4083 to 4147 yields 1.31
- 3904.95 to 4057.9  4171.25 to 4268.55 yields 1.23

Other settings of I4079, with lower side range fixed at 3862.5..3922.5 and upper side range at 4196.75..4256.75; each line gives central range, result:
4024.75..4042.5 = -1.39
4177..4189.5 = -0.73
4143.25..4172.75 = -2.44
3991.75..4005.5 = -1.91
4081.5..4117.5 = -0.09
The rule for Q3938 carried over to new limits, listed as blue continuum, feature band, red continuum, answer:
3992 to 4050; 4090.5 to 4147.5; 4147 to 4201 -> 2.4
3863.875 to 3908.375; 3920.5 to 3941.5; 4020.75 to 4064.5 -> 6.5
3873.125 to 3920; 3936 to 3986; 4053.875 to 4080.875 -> 7.5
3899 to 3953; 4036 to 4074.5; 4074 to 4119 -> -2.5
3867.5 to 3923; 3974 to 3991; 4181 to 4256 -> -1.0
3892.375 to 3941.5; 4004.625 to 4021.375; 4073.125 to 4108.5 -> -3.5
